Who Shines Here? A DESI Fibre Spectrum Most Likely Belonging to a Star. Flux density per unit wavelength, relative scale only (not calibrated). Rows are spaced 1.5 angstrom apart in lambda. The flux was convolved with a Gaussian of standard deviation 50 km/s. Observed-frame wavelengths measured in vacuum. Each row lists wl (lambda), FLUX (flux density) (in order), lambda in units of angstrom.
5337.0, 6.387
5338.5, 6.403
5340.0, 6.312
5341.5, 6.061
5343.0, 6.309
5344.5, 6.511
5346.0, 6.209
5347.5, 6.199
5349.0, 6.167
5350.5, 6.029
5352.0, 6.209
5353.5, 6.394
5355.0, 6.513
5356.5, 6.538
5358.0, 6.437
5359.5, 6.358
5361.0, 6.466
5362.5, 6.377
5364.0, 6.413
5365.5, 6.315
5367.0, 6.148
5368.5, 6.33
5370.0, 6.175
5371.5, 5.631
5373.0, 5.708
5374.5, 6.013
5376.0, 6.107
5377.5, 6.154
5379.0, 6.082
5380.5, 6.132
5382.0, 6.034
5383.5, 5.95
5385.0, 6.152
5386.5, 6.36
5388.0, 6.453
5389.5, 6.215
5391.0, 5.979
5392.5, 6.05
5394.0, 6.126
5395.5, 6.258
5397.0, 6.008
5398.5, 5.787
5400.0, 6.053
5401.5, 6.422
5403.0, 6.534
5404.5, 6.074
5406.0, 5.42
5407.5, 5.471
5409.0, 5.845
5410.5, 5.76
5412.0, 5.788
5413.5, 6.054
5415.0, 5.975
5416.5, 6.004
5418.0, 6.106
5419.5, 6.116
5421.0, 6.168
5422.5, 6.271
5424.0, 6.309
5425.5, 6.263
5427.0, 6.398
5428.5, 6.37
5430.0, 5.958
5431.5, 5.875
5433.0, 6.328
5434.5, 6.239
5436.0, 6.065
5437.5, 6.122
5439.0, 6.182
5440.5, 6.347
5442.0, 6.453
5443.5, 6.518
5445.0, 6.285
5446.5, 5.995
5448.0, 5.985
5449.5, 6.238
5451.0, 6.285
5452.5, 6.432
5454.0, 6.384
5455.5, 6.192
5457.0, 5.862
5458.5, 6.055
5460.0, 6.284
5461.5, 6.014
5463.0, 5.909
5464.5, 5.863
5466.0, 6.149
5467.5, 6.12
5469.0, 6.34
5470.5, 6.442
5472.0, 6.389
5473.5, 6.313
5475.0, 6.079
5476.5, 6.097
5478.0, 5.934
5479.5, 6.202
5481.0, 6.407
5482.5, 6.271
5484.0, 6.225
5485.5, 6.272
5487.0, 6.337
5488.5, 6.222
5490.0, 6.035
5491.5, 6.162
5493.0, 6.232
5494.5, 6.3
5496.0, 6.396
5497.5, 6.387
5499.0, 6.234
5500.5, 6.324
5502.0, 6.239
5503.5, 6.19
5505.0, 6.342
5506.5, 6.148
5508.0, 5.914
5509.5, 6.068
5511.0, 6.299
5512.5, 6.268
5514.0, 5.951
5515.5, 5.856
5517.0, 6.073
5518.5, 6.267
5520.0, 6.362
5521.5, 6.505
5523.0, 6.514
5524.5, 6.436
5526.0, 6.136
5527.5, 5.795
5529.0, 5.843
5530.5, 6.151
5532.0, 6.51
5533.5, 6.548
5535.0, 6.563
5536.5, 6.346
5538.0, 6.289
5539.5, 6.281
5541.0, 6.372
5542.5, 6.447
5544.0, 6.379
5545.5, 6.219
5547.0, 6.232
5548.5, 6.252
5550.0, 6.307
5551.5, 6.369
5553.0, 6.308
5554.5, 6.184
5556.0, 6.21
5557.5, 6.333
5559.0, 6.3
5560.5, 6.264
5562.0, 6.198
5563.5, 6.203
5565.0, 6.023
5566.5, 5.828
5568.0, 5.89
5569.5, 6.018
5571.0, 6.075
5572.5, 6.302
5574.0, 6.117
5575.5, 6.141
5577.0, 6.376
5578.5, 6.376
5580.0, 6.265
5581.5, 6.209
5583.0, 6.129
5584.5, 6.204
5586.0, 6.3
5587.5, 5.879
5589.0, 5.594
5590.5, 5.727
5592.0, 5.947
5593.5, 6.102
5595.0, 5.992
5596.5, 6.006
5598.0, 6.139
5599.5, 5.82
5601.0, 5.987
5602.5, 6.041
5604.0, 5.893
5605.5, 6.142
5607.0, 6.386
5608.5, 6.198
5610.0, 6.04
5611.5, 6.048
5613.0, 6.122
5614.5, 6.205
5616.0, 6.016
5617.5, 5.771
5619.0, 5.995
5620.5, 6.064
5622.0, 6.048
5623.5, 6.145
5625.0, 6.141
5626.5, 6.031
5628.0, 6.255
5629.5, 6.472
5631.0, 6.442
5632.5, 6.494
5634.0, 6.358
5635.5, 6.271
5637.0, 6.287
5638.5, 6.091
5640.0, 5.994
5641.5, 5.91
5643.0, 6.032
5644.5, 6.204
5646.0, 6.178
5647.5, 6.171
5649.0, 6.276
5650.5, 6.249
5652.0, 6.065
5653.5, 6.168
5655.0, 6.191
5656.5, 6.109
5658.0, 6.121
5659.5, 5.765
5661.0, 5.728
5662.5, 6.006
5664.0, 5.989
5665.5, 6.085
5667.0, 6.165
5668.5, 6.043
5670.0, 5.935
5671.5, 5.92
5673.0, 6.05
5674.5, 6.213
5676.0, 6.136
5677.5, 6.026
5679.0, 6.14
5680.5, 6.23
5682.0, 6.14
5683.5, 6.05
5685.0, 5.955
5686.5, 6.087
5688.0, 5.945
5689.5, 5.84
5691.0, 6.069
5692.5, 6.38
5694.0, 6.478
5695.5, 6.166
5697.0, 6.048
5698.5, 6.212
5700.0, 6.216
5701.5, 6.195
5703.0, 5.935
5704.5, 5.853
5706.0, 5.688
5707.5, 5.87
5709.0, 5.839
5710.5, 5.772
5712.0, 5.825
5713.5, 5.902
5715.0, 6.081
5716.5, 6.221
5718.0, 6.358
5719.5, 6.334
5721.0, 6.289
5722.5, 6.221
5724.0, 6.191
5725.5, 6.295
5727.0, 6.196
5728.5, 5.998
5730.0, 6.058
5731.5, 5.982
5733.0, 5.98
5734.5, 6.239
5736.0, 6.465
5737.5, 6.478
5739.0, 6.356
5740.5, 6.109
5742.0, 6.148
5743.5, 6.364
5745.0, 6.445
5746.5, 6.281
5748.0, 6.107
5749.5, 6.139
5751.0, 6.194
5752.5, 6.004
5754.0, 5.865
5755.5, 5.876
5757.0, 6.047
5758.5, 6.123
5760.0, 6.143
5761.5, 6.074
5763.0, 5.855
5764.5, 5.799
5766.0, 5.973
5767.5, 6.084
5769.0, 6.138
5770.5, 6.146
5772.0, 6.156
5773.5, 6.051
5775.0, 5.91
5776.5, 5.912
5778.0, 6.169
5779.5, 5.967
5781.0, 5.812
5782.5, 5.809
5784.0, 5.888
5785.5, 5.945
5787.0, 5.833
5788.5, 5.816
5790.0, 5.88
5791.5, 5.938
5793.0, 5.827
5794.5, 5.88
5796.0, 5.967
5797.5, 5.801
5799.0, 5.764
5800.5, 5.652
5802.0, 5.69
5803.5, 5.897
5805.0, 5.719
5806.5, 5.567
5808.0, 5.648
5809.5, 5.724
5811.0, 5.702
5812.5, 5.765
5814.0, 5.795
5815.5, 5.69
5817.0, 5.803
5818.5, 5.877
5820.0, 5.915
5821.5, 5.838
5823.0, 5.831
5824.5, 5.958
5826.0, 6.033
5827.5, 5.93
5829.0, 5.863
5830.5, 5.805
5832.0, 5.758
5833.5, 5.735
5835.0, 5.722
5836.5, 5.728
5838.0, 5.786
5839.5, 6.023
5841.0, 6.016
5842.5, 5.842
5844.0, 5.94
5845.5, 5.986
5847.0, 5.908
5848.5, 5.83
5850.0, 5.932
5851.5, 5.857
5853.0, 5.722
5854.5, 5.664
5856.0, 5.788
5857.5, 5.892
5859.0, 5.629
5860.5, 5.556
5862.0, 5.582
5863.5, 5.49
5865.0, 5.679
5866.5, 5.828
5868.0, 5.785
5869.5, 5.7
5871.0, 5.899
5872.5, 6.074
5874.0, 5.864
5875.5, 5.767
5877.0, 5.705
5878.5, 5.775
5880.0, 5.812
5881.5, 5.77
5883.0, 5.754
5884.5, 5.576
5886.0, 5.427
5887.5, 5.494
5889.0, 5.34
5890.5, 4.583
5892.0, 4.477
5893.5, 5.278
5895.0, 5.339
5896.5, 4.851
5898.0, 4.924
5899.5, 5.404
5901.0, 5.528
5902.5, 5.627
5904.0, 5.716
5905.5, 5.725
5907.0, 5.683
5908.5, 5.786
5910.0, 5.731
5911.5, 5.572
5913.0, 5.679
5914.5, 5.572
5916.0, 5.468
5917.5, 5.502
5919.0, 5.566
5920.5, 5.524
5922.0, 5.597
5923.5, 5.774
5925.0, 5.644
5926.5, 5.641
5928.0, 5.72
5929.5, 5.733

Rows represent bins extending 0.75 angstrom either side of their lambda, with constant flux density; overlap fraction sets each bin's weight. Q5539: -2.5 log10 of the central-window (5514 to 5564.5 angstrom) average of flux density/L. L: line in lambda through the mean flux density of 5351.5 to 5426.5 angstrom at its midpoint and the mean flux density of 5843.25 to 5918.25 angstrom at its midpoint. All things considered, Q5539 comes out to -0.053 mag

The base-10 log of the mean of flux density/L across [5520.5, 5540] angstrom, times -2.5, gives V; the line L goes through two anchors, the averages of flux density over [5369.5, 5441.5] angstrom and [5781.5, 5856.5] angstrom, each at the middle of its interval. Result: -0.05 mag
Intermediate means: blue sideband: 6.08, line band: 6.3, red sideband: 5.83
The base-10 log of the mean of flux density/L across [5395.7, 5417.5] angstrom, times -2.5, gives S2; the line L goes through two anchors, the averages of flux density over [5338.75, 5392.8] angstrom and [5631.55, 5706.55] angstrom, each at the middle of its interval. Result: 0.04 mag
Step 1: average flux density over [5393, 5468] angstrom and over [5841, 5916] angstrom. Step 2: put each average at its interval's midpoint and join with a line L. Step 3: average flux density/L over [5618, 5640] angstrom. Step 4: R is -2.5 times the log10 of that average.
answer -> -0.06 mag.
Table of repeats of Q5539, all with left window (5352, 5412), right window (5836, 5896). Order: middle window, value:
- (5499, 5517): -0.02 mag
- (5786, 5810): -0.01 mag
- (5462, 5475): -0.02 mag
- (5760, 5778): -0.05 mag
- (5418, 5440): -0.02 mag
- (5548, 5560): -0.06 mag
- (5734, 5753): -0.08 mag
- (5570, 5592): -0.03 mag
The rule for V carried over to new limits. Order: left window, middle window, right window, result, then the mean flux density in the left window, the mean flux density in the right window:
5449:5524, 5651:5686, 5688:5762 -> 0.02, 6.21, 6.12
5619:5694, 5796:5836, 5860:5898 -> -0.02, 6.12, 5.52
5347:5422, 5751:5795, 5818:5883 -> -0.02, 6.12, 5.82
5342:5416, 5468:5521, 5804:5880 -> -0.03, 6.14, 5.8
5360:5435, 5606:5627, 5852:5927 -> -0.04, 6.1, 5.58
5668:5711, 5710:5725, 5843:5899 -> -0.03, 6.05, 5.61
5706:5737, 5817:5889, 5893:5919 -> -0.02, 6.1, 5.5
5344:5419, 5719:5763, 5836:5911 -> -0.07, 6.13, 5.64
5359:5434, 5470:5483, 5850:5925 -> -0.04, 6.11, 5.58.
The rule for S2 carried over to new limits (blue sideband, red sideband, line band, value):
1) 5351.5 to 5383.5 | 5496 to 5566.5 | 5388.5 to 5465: 0.02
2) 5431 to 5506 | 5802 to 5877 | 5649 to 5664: -0.01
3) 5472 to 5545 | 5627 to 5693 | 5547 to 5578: 0.00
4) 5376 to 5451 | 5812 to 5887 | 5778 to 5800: -0.01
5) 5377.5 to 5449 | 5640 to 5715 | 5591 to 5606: 0.01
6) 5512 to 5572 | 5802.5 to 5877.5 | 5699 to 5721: -0.01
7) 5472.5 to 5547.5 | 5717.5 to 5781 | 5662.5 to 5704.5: 0.01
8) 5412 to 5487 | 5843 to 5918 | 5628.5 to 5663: -0.04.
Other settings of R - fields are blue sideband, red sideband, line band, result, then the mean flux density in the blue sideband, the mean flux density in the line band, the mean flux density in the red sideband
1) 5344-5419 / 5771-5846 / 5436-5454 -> -0.03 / 6.13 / 6.26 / 5.85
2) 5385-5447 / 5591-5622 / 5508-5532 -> -0.02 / 6.12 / 6.17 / 6.04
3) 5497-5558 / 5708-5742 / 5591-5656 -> 0.01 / 6.25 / 6.12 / 6.14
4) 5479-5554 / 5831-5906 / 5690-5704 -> -0.04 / 6.26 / 6.18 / 5.64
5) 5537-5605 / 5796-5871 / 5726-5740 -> -0.05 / 6.15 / 6.19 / 5.79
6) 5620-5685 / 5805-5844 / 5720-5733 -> -0.03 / 6.12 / 6.15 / 5.81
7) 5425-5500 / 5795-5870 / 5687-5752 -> -0.04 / 6.21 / 6.13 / 5.79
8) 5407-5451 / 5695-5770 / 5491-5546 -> -0.02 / 6.13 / 6.25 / 6.1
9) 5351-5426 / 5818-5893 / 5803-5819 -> 0.01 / 6.13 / 5.74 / 5.73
